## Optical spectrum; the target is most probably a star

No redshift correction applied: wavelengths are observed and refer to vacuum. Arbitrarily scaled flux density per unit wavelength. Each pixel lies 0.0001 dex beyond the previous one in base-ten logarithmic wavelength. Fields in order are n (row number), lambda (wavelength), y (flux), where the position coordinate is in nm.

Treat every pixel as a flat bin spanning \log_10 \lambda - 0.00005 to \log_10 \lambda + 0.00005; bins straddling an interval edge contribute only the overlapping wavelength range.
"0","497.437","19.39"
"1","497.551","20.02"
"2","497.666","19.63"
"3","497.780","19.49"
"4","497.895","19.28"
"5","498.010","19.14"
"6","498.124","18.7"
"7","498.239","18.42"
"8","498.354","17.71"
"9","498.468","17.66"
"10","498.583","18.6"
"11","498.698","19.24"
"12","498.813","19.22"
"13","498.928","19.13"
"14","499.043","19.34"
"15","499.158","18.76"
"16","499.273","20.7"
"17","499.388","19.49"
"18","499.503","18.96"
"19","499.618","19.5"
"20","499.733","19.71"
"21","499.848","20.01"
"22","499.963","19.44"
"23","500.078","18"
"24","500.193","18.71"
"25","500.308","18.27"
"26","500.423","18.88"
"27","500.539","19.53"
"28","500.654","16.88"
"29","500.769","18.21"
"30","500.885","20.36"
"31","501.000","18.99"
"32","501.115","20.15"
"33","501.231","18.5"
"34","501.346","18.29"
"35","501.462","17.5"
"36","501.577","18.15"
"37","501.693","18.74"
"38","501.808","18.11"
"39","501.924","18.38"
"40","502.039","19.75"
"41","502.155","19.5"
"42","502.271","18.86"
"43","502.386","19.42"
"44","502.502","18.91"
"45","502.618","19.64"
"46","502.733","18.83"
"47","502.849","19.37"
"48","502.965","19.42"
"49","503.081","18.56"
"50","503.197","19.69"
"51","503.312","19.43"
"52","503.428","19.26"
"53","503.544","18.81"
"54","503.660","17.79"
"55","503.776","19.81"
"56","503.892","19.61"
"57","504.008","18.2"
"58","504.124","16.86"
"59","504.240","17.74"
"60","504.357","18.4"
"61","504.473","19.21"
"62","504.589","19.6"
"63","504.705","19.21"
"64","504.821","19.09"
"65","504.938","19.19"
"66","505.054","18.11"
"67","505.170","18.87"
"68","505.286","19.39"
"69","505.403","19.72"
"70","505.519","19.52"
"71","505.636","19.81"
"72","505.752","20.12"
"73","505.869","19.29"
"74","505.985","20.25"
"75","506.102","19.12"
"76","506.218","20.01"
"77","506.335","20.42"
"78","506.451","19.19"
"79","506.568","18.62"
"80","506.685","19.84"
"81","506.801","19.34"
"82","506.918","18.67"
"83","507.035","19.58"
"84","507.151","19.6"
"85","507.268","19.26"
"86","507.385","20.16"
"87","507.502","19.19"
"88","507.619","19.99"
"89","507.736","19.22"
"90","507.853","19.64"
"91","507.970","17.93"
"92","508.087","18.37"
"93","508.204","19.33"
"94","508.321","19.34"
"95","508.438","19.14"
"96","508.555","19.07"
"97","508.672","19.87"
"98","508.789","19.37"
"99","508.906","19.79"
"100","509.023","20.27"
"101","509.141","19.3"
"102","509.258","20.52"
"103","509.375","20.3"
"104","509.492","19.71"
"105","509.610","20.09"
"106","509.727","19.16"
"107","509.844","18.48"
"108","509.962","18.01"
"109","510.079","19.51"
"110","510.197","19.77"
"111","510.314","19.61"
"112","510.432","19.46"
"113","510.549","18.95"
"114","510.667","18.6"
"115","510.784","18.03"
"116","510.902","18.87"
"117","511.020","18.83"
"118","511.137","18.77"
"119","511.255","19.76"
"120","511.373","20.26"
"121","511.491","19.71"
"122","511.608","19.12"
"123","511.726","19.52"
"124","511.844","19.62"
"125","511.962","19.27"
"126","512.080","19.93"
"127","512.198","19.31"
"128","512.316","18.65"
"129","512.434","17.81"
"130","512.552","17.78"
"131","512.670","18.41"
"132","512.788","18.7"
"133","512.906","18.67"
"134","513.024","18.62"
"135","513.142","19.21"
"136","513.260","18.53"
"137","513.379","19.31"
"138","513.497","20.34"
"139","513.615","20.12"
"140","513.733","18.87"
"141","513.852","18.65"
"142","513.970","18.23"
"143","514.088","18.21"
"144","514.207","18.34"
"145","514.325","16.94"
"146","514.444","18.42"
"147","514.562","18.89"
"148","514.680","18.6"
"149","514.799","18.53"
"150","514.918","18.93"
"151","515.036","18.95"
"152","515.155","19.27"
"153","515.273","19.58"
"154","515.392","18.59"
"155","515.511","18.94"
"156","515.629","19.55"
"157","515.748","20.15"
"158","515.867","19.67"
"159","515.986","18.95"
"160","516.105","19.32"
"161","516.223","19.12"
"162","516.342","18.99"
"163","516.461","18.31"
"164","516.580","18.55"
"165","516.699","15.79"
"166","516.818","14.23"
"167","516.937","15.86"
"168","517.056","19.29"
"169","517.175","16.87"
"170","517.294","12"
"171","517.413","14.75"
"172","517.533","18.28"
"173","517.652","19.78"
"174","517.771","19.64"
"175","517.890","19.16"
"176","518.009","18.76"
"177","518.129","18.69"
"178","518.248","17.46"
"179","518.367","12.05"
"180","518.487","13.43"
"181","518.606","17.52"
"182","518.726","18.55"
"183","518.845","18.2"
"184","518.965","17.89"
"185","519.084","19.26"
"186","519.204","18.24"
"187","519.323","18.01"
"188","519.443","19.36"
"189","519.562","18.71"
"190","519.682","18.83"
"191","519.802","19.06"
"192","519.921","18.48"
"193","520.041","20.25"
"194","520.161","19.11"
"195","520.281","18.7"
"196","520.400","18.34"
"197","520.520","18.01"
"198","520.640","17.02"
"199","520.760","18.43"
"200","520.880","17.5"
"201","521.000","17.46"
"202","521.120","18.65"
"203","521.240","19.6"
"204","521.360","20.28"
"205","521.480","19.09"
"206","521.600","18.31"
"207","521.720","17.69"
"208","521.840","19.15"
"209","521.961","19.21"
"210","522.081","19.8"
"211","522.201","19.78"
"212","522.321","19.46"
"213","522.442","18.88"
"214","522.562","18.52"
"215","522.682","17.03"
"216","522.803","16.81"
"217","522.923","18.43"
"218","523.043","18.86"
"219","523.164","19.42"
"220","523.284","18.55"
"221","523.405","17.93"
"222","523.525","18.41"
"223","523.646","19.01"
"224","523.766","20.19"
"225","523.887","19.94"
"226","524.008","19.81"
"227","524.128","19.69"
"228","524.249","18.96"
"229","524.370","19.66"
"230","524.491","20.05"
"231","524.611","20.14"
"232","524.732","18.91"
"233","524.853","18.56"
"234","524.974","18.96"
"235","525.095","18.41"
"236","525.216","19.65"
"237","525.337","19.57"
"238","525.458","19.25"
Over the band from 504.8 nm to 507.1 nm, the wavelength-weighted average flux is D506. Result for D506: 19.4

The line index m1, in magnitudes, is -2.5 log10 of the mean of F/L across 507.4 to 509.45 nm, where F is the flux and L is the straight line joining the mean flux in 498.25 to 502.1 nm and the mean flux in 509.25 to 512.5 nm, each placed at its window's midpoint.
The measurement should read -0.02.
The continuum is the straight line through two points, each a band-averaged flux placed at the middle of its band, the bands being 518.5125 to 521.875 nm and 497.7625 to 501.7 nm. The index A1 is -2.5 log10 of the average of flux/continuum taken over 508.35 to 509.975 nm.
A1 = -0.05 mag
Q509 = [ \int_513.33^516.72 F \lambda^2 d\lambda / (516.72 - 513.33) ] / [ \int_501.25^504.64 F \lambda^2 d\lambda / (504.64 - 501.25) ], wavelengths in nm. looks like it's 1.05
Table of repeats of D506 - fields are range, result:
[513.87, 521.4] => 18.2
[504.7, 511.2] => 19.3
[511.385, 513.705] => 19.1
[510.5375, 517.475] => 18.5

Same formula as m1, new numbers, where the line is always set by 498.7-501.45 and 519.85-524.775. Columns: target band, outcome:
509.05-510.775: -0.02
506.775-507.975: -0.02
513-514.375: 0.01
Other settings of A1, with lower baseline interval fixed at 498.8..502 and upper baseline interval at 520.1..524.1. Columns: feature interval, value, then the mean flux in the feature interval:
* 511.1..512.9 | -0.016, 19.1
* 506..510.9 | -0.029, 19.4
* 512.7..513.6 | -0.016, 19.1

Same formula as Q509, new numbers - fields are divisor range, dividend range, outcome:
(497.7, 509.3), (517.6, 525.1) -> 1.04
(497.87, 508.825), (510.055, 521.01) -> 1.01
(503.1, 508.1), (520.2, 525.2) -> 1.05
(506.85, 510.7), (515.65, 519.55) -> 0.95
